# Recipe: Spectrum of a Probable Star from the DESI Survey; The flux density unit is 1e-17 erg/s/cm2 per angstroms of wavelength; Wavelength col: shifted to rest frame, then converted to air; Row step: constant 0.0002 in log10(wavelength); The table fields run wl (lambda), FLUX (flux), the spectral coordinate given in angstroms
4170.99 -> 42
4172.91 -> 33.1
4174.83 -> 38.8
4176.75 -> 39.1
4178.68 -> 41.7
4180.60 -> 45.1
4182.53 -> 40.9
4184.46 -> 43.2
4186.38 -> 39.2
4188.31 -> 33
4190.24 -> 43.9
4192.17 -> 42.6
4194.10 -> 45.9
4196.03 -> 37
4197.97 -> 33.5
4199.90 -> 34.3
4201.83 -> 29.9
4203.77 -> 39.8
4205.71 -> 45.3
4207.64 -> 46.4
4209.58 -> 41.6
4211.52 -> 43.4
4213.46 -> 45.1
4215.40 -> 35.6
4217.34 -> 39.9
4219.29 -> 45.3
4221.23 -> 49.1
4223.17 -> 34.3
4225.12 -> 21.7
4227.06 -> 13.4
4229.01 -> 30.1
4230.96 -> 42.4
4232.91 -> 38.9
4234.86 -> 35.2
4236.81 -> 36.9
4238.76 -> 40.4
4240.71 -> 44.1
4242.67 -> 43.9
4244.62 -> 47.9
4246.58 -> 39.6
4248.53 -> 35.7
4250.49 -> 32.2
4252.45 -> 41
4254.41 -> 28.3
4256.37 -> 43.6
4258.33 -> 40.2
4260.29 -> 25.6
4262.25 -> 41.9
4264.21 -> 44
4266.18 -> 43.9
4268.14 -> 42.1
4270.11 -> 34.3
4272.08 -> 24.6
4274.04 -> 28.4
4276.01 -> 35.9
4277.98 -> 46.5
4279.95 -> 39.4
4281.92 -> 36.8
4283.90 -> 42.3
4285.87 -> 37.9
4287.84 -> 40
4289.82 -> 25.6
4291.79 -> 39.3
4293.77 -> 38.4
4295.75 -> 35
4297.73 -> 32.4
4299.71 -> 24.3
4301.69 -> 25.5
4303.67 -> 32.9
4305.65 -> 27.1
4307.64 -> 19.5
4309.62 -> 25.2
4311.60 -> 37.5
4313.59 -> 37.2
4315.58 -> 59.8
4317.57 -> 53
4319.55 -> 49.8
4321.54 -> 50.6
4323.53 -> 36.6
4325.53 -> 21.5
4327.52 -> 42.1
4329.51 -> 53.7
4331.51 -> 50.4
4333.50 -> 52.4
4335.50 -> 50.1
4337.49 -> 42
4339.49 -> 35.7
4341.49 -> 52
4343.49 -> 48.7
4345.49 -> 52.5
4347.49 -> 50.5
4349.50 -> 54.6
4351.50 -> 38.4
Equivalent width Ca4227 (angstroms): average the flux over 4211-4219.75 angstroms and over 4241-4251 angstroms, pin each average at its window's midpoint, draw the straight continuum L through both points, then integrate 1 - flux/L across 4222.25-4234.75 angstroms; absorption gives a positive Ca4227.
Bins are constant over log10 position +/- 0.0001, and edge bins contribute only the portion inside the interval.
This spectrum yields 3.2 angstroms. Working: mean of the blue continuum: 41.6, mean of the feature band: 30.5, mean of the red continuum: 40.5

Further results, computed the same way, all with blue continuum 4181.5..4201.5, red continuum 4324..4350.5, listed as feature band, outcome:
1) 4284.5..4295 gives 1.81 angstroms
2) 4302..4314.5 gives 4.27 angstroms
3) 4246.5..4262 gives 2.35 angstroms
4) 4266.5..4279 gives 2.14 angstroms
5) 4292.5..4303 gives 3.08 angstroms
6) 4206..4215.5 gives -0.76 angstroms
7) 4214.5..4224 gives -0.12 angstroms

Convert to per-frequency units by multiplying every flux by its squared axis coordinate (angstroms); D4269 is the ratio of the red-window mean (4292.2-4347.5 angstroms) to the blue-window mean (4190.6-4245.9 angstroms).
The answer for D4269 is 1.09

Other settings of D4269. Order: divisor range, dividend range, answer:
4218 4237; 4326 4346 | 1.43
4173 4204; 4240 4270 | 1.04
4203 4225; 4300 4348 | 1.06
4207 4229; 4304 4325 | 1.10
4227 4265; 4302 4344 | 1.14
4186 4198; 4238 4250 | 1.07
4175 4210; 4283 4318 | 0.92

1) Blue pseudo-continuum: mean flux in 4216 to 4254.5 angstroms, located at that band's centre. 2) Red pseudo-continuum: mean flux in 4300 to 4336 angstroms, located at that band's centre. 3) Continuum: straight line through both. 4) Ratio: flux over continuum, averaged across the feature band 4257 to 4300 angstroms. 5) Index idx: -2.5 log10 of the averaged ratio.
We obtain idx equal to 0.06 mag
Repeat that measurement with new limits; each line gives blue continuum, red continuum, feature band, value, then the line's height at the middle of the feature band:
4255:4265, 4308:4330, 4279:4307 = 0.19 mag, 40.2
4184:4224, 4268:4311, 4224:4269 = -0.01 mag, 36.8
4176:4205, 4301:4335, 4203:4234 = 0.03 mag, 39.5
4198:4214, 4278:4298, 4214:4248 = 0.05 mag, 39.3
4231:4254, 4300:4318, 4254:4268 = -0.02 mag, 38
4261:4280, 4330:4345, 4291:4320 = 0.21 mag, 43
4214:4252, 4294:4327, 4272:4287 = -0.03 mag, 36.3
